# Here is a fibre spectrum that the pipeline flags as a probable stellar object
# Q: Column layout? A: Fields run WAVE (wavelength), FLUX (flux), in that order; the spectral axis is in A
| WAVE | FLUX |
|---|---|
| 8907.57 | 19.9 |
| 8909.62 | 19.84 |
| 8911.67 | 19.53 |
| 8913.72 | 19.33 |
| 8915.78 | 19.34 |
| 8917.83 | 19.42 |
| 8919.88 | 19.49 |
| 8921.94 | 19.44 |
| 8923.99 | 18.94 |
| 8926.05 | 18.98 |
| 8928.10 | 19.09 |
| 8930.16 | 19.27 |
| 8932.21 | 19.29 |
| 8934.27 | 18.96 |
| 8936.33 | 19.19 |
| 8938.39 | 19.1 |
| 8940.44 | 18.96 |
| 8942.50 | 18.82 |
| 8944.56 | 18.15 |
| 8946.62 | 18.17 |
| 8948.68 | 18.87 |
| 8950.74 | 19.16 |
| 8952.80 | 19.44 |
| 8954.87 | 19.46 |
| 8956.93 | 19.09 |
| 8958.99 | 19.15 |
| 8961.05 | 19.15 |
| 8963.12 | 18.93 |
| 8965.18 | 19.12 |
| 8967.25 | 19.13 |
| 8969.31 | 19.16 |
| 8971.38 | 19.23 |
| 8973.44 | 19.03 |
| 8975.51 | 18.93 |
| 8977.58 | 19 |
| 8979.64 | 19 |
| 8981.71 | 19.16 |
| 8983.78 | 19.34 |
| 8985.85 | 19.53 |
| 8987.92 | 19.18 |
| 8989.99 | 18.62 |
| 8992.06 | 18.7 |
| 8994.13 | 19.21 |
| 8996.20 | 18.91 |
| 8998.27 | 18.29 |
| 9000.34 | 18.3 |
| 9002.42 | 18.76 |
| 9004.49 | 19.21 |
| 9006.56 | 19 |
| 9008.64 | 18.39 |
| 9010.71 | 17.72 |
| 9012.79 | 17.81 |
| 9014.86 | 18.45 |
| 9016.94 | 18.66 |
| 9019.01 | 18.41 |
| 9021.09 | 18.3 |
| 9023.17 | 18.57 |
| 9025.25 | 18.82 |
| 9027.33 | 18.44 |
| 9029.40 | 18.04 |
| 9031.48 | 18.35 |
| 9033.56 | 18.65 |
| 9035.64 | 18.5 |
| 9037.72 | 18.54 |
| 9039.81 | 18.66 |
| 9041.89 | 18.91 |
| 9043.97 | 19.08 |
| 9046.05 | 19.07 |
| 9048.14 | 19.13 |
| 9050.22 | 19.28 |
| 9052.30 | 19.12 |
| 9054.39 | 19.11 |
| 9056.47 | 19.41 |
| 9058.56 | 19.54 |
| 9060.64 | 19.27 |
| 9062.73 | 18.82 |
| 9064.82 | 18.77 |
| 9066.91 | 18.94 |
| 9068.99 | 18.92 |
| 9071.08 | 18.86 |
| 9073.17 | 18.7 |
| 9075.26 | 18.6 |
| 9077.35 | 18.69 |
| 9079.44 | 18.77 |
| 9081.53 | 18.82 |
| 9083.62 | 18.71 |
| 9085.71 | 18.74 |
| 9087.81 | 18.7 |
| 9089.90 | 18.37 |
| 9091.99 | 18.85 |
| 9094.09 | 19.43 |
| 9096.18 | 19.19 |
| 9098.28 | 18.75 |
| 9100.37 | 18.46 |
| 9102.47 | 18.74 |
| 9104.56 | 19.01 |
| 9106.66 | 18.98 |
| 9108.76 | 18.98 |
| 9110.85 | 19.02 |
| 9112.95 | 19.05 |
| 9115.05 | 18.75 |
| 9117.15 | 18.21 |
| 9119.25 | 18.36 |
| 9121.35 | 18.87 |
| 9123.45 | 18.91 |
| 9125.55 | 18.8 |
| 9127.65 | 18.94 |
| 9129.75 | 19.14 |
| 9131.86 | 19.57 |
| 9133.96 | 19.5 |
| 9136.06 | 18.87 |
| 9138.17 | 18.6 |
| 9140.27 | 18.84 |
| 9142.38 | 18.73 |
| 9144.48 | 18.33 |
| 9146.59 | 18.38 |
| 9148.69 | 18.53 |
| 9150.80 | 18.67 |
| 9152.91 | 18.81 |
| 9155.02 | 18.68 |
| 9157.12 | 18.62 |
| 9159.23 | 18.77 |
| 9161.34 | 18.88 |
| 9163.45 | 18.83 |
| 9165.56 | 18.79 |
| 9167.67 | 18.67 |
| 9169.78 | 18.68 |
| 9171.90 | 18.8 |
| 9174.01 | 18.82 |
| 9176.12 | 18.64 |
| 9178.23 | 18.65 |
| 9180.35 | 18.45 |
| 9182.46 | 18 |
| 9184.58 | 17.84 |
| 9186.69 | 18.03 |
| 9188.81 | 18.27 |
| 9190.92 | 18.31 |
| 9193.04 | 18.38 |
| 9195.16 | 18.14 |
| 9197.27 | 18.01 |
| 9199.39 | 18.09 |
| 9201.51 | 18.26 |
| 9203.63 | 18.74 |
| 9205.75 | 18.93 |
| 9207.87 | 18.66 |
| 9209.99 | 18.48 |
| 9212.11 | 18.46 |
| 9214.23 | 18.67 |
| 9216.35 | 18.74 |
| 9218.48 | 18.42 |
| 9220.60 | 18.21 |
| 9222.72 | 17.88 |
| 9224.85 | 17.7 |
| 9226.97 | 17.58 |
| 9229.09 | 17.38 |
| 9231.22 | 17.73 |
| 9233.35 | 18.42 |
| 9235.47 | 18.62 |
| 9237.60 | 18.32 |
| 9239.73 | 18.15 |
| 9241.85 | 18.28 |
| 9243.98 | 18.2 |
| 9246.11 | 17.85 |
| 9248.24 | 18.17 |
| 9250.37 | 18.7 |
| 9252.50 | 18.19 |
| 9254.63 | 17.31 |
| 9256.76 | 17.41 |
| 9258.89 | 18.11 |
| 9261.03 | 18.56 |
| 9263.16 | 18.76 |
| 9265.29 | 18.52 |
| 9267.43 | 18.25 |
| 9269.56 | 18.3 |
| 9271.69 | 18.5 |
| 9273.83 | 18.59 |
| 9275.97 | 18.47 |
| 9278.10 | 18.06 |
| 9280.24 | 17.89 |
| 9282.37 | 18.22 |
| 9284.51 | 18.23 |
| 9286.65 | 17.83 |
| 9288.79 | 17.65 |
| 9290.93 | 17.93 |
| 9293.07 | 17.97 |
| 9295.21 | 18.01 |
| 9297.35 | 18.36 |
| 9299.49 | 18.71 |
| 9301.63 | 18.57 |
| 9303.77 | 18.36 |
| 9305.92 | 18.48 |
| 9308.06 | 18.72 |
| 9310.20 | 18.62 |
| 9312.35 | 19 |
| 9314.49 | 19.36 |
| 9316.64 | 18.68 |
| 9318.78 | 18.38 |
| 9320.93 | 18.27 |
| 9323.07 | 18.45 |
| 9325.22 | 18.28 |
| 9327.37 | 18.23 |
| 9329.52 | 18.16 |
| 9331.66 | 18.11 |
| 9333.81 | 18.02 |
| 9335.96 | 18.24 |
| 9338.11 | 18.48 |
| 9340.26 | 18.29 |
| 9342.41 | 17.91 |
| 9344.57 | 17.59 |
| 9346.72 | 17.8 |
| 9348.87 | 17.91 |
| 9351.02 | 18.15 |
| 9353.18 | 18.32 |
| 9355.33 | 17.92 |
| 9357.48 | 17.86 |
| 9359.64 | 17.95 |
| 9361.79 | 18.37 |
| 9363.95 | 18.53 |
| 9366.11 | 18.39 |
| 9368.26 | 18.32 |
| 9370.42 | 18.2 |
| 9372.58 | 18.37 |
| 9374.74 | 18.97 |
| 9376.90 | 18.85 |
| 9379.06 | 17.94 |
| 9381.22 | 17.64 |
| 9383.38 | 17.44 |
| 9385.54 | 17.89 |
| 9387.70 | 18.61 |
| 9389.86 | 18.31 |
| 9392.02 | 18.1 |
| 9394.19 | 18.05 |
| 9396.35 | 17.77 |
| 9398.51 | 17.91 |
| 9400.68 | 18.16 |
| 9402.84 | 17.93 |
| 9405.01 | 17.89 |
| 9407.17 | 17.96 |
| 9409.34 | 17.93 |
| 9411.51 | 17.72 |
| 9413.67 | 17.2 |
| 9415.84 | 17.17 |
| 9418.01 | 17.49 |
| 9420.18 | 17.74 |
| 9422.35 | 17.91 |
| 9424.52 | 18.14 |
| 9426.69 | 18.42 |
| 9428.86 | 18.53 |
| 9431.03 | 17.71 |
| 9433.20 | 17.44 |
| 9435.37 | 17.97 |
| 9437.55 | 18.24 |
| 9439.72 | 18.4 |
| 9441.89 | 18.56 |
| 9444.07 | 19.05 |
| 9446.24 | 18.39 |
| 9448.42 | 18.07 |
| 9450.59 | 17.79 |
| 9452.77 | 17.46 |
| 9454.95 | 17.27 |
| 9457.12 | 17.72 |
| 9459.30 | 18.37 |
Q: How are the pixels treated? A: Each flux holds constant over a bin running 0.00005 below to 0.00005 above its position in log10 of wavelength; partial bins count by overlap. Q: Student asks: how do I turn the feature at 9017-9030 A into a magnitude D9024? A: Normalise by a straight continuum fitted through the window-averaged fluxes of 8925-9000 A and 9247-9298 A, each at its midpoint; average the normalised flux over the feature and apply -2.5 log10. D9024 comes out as 0.02 mag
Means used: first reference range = 19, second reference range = 18.2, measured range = 18.5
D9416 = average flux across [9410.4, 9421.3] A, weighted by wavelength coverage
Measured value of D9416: 17.5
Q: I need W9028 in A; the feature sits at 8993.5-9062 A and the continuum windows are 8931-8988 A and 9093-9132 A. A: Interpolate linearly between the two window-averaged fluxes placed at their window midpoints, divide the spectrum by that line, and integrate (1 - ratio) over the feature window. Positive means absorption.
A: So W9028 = 0.9 A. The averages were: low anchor 19.1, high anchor 18.9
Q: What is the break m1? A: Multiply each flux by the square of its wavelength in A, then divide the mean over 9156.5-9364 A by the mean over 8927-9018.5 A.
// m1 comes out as 1.03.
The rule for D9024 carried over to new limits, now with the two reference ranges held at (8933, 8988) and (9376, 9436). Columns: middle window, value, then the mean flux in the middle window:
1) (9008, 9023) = 0.038 mag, 18.3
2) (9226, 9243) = 0.017 mag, 18.1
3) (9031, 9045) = 0.010 mag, 18.7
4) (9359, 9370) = -0.018 mag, 18.3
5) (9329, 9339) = -0.006 mag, 18.2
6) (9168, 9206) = 0.005 mag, 18.4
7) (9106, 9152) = -0.011 mag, 18.8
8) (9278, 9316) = -0.009 mag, 18.3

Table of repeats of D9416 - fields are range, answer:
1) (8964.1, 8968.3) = 19.1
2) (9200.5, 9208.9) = 18.6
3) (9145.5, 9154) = 18.6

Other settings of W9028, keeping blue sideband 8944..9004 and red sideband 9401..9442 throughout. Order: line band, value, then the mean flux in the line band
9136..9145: -0.05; 18.7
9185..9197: 0.17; 18.2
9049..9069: -0.38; 19.1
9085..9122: -0.27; 18.8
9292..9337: -0.66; 18.4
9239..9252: 0.07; 18.2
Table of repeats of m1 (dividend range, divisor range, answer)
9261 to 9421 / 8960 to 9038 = 1.04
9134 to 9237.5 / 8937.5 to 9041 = 1.03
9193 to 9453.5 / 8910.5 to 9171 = 1.02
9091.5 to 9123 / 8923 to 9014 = 1.03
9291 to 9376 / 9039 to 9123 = 1.02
